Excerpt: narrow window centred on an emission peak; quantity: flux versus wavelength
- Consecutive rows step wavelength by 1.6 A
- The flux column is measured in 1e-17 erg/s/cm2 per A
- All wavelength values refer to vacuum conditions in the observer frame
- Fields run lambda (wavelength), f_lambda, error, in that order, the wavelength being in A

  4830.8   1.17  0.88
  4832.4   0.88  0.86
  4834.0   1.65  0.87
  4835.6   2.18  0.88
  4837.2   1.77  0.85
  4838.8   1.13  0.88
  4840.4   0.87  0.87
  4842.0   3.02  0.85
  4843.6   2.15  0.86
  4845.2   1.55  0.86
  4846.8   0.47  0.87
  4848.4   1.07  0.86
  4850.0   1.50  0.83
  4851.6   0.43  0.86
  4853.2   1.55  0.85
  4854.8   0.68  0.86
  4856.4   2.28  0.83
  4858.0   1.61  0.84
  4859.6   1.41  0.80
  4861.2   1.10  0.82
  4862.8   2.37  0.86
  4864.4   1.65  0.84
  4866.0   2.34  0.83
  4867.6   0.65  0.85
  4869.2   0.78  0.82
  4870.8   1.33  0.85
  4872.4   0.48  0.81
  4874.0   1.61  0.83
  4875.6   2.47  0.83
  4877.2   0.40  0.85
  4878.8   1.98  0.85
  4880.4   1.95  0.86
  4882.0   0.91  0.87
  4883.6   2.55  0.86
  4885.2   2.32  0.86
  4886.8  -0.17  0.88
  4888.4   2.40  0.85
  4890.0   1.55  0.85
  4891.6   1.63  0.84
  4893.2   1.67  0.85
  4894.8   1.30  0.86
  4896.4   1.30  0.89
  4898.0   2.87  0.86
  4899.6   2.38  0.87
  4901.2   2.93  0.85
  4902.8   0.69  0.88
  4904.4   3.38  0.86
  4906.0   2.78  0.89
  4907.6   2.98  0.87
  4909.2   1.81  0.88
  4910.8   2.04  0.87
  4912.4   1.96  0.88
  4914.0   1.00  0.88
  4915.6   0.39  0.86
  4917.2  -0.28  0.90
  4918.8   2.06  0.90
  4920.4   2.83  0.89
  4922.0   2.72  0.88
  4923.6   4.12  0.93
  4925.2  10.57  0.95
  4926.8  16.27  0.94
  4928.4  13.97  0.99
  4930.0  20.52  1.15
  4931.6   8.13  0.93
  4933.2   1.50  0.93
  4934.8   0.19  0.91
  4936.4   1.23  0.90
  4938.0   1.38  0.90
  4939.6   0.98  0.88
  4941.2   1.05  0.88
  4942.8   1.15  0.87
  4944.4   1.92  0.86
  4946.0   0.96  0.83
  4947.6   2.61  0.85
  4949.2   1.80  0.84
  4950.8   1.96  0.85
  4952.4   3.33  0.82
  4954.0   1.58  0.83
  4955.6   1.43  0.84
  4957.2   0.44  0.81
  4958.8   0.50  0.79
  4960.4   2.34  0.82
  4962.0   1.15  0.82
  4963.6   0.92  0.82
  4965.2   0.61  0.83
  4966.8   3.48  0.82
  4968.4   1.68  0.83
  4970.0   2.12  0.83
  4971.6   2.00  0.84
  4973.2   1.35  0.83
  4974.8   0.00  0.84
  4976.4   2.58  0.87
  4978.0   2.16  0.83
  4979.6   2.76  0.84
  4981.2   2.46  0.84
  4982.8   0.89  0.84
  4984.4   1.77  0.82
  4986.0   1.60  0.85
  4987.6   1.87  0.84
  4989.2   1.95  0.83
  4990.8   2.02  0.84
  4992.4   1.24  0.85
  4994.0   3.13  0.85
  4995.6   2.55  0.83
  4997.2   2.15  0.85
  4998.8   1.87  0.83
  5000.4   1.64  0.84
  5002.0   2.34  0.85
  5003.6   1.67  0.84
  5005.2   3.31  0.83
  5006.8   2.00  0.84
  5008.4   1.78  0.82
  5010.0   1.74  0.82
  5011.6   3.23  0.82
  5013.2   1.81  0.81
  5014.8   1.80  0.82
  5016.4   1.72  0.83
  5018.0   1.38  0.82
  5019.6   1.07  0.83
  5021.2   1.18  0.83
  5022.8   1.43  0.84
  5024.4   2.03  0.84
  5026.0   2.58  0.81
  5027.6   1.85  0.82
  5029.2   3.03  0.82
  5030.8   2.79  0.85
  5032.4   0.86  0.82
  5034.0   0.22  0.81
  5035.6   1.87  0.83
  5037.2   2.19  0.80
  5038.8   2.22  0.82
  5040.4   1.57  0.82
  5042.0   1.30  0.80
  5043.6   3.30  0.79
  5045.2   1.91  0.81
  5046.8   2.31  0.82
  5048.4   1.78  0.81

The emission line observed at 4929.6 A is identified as [O II] 3727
